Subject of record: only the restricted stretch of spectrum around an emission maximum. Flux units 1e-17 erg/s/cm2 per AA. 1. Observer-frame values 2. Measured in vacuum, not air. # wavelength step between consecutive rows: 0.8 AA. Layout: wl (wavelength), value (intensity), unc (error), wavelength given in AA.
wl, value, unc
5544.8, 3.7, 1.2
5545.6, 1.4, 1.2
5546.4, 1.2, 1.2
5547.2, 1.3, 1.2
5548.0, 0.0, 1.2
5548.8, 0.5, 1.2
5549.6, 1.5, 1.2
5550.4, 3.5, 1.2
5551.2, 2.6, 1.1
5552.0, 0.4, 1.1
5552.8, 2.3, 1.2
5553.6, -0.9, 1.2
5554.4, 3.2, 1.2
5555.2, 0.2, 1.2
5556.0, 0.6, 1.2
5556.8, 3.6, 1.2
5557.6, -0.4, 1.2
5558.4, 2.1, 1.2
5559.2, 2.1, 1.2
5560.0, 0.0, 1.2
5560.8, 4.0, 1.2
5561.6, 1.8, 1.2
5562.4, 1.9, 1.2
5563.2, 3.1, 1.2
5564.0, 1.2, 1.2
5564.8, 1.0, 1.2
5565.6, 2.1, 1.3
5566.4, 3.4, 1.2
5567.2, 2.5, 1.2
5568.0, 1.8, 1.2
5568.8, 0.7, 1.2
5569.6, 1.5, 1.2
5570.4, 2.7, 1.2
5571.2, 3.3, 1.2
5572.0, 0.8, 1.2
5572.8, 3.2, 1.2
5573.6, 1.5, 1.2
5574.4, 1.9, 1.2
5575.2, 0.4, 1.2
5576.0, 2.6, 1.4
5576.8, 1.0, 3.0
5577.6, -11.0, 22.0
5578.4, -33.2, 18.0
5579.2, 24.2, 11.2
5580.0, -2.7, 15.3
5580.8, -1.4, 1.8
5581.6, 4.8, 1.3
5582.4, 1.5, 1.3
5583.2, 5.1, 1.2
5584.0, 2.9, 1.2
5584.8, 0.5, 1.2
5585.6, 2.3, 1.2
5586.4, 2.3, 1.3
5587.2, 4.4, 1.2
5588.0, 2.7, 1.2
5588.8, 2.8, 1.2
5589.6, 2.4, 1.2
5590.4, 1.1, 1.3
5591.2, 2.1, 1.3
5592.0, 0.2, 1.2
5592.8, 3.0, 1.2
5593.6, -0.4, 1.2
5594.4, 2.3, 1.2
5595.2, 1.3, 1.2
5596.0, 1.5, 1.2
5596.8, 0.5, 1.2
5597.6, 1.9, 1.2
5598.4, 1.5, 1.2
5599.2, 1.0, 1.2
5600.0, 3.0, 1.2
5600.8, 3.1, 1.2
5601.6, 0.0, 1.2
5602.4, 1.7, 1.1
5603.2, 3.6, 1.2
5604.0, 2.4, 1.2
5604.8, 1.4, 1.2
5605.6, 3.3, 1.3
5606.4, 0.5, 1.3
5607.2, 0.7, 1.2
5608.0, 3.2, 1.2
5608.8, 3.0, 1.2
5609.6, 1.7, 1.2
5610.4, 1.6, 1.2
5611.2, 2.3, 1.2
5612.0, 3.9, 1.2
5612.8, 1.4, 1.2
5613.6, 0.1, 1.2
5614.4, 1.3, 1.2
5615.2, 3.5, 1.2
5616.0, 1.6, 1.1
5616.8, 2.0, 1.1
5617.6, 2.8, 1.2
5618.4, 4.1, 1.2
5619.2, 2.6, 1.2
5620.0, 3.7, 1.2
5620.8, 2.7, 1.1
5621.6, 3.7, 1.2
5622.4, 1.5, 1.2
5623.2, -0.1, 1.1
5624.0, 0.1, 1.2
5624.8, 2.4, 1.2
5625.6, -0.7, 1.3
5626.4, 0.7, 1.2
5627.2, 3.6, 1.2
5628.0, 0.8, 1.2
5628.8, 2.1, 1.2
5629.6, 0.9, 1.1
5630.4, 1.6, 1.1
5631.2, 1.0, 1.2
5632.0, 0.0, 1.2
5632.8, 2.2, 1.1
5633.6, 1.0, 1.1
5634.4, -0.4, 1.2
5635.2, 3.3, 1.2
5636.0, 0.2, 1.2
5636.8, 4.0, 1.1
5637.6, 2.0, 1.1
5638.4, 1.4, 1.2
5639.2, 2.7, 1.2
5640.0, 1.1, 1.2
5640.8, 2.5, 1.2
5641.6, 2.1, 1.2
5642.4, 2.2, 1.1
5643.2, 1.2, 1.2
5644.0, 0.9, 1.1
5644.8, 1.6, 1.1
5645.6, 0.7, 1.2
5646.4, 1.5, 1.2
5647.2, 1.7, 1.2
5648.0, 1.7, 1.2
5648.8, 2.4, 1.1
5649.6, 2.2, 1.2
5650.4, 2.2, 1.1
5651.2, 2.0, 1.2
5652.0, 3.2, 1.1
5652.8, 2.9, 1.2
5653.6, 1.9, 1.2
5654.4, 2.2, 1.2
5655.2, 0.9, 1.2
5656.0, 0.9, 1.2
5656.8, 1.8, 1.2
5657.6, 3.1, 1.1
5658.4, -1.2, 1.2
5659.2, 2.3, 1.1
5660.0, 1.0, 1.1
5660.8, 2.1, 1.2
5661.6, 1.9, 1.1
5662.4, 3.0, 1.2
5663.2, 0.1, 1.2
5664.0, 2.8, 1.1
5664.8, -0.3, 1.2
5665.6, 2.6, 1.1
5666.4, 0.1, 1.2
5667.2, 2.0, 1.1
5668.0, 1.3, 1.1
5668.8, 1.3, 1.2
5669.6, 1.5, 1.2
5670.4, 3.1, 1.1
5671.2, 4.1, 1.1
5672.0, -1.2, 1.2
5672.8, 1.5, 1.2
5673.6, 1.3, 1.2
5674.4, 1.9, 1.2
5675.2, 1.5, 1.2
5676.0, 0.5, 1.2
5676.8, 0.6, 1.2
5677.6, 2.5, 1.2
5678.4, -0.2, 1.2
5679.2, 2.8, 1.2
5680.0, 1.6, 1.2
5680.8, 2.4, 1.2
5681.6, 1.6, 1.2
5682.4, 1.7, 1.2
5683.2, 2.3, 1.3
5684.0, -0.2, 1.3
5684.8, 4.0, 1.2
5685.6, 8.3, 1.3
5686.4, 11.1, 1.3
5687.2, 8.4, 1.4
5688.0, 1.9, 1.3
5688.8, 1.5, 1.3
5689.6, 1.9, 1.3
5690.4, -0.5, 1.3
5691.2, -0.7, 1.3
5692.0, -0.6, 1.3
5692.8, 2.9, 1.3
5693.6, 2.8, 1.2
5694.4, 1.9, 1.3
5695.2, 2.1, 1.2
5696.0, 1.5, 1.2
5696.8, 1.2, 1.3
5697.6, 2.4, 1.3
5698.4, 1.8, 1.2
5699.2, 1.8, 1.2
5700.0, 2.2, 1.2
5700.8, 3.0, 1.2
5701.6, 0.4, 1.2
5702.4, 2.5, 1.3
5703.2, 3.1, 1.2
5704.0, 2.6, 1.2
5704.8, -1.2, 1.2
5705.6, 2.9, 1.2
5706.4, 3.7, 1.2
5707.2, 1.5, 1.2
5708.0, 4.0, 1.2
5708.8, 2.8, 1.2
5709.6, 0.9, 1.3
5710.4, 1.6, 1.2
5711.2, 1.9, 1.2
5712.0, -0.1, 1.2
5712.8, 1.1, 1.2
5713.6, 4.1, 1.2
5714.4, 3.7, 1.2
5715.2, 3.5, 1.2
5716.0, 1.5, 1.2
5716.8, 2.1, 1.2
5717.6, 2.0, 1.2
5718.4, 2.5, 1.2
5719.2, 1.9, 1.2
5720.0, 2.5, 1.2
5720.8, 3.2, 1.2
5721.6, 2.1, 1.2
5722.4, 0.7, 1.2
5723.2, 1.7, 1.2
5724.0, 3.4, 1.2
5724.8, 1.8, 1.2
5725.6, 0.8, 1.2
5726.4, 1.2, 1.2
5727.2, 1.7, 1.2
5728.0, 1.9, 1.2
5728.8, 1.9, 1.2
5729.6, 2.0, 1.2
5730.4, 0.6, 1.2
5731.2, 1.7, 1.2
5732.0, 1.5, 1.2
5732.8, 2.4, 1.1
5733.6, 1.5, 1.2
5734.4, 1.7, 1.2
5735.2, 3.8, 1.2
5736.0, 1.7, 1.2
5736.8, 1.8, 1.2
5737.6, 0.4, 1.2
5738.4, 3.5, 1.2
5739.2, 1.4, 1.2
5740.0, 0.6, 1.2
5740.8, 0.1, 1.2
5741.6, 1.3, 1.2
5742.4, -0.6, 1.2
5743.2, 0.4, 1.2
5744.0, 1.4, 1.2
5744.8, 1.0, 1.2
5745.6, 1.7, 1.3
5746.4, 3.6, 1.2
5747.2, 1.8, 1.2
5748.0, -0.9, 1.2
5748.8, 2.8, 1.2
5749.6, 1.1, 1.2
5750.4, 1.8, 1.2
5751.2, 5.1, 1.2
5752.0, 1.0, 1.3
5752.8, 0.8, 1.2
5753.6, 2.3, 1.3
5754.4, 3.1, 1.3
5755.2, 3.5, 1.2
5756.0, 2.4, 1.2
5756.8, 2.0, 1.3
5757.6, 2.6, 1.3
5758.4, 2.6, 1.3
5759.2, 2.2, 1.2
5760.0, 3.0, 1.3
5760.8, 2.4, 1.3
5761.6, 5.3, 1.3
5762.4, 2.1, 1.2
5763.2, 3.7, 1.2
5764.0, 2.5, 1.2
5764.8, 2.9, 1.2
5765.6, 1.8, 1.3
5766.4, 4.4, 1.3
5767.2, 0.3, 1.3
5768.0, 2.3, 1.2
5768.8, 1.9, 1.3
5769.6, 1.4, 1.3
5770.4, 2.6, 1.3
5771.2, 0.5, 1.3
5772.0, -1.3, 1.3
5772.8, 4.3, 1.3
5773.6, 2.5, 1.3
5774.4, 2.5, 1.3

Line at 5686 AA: Hbeta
